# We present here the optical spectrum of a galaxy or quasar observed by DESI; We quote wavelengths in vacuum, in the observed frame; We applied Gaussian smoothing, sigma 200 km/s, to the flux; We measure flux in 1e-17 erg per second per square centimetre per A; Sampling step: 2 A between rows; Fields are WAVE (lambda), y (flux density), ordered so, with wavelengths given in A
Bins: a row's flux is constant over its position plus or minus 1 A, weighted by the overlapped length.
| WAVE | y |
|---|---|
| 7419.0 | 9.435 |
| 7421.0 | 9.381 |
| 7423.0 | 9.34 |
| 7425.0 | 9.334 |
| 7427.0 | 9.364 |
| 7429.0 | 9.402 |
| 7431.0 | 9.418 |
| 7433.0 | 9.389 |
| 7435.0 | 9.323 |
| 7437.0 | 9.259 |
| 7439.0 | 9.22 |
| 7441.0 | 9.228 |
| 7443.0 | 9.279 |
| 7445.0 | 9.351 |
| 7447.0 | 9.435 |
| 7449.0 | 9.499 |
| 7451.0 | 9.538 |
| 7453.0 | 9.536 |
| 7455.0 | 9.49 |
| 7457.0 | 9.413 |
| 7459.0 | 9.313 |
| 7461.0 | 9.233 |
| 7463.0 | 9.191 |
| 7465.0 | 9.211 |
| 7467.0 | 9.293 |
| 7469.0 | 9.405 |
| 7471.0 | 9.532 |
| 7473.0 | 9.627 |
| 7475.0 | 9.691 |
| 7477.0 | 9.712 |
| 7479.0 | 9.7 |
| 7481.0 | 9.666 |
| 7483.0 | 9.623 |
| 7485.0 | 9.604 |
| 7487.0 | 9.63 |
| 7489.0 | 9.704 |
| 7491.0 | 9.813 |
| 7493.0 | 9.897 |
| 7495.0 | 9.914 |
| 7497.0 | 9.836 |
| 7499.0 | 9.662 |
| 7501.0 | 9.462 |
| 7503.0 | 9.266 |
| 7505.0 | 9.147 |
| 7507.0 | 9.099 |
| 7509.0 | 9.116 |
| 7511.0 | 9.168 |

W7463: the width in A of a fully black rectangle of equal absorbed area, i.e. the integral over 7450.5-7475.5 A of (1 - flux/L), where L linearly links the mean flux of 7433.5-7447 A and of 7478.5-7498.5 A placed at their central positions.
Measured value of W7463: 0.2 A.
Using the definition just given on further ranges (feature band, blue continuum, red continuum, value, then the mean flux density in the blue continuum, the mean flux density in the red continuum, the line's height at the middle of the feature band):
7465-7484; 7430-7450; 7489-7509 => -0.2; 9.34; 9.55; 9.46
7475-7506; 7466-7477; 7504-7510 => -1.1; 9.53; 9.12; 9.31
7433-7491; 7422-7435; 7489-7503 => 0.5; 9.37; 9.72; 9.55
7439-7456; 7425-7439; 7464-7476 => 0.0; 9.35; 9.46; 9.39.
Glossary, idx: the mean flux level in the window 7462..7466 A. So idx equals 9.2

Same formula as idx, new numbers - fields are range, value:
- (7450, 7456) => 9.52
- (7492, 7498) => 9.88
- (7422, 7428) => 9.35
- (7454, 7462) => 9.36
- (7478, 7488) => 9.64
